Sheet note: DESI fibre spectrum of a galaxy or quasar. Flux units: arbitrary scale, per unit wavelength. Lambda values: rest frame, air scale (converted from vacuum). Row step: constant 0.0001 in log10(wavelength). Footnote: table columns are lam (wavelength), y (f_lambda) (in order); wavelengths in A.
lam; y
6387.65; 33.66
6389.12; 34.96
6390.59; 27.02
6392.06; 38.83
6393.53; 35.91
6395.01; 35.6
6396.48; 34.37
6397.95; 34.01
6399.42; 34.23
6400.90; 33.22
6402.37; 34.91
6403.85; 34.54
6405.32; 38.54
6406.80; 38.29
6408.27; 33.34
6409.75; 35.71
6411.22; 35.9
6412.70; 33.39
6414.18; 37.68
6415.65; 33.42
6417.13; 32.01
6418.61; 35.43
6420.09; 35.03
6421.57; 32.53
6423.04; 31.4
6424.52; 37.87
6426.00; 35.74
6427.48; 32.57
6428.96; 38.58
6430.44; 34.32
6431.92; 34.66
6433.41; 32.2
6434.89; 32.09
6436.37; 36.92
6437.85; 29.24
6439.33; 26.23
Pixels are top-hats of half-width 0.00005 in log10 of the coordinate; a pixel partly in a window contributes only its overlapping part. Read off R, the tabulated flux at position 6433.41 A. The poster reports 32.2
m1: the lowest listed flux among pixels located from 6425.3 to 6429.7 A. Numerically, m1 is 32.57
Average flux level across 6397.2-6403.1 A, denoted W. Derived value 34.1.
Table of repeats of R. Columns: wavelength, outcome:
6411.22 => 35.9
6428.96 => 38.58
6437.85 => 29.24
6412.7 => 33.39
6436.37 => 36.92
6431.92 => 34.66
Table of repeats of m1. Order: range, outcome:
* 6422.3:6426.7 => 31.4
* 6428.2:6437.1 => 32.09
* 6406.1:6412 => 33.34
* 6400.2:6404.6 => 33.22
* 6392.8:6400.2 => 34.01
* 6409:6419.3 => 32.01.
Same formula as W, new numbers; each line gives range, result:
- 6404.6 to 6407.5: 38.4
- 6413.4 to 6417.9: 34.4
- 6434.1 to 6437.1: 34.5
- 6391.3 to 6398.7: 35.7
